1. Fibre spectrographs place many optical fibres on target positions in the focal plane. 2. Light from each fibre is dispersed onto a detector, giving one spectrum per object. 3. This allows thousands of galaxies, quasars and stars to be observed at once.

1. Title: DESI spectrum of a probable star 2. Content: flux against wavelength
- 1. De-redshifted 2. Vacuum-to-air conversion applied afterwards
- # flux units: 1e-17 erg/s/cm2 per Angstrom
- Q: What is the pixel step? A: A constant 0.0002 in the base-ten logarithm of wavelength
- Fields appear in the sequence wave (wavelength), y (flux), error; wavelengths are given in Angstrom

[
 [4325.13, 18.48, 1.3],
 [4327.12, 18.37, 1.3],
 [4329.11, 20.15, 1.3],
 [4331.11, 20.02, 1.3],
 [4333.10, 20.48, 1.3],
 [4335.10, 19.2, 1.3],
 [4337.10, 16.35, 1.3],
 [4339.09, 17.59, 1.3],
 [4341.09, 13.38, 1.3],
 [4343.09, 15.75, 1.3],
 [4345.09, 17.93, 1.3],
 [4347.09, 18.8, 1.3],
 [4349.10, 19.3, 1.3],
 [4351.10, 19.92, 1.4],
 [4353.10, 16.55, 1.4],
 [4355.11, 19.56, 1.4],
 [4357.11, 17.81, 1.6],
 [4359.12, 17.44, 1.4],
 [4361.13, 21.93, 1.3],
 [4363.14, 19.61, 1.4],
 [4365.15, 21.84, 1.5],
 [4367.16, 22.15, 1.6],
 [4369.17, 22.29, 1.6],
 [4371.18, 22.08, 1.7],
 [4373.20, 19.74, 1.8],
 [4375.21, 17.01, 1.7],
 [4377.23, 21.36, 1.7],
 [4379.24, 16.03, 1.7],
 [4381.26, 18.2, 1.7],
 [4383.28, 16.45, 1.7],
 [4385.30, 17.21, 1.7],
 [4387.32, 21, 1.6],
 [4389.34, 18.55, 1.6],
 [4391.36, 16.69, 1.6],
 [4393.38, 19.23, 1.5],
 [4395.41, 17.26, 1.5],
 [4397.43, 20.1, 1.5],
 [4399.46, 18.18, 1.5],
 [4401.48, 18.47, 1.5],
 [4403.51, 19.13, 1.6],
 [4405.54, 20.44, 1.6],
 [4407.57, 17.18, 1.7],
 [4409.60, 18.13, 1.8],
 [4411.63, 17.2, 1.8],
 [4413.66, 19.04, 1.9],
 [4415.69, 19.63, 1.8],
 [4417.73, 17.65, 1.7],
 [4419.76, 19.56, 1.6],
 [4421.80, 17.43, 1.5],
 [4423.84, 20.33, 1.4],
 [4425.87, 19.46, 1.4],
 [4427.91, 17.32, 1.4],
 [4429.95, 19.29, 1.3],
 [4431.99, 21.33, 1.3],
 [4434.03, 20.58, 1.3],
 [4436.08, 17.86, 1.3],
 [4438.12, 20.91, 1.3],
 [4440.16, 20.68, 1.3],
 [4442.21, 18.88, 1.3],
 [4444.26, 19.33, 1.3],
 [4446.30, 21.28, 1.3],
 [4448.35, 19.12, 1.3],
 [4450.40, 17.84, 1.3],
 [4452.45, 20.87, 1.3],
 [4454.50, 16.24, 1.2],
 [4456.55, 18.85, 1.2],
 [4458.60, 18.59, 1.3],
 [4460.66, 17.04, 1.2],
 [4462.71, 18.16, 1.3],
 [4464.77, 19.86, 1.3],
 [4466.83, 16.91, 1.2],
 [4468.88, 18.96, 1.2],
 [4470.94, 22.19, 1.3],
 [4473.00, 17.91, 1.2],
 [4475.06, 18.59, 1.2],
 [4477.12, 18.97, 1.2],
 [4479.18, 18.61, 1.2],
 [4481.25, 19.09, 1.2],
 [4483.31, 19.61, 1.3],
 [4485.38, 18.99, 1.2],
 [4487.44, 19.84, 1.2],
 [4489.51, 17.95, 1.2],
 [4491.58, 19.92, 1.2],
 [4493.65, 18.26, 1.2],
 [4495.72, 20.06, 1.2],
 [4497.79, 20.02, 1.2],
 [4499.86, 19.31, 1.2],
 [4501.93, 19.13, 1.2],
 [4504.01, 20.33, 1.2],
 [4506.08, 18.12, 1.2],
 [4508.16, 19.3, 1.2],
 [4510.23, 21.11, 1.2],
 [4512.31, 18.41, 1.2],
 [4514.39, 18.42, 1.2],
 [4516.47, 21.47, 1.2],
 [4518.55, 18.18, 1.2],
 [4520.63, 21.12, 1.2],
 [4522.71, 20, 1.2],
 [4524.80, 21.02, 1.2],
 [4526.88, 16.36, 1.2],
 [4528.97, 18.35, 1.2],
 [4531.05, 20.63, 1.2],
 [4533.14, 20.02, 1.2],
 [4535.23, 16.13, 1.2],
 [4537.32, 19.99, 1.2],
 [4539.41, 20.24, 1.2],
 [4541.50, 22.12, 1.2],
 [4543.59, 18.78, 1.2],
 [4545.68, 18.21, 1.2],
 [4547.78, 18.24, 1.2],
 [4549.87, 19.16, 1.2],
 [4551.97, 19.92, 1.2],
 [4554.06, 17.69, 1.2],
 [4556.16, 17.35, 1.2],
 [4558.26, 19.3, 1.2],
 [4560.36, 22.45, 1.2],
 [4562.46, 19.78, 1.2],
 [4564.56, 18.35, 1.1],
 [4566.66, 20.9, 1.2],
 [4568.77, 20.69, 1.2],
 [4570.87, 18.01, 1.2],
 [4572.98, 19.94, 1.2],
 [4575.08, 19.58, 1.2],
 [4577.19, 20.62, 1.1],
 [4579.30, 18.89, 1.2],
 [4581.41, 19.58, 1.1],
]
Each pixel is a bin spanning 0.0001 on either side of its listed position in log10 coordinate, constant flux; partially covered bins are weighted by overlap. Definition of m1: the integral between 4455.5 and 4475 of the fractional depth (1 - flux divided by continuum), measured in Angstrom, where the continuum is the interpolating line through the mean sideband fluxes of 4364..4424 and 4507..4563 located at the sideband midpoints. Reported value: 0.5 Angstrom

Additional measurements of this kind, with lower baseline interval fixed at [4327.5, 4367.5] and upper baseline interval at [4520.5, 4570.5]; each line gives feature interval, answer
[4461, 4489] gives 0.3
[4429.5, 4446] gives -0.8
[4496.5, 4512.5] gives -0.2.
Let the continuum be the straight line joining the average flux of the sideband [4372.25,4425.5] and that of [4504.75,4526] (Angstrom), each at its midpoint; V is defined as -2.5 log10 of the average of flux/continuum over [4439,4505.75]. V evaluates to 0.01 mag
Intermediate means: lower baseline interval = 18.5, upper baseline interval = 19.7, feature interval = 19.1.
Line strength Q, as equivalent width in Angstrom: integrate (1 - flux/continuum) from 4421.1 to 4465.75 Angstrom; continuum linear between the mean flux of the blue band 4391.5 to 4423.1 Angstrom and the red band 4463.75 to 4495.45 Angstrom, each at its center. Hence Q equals -0.9 Angstrom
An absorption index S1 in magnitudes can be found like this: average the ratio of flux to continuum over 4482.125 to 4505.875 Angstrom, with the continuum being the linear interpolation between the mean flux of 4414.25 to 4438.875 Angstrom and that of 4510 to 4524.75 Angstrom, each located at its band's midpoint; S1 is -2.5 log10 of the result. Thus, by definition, 0.02 mag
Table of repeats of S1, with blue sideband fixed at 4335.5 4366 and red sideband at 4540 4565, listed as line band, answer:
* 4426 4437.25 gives -0.036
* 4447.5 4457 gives 0.013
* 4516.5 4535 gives -0.014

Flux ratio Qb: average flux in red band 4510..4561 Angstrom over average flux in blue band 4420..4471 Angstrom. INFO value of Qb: 1.0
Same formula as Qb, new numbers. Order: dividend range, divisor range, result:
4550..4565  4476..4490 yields 1.01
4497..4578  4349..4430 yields 1.03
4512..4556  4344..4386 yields 1.00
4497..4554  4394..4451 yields 1.02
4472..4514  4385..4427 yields 1.03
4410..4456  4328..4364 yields 1.04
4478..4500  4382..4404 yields 1.05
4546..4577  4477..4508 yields 1.01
